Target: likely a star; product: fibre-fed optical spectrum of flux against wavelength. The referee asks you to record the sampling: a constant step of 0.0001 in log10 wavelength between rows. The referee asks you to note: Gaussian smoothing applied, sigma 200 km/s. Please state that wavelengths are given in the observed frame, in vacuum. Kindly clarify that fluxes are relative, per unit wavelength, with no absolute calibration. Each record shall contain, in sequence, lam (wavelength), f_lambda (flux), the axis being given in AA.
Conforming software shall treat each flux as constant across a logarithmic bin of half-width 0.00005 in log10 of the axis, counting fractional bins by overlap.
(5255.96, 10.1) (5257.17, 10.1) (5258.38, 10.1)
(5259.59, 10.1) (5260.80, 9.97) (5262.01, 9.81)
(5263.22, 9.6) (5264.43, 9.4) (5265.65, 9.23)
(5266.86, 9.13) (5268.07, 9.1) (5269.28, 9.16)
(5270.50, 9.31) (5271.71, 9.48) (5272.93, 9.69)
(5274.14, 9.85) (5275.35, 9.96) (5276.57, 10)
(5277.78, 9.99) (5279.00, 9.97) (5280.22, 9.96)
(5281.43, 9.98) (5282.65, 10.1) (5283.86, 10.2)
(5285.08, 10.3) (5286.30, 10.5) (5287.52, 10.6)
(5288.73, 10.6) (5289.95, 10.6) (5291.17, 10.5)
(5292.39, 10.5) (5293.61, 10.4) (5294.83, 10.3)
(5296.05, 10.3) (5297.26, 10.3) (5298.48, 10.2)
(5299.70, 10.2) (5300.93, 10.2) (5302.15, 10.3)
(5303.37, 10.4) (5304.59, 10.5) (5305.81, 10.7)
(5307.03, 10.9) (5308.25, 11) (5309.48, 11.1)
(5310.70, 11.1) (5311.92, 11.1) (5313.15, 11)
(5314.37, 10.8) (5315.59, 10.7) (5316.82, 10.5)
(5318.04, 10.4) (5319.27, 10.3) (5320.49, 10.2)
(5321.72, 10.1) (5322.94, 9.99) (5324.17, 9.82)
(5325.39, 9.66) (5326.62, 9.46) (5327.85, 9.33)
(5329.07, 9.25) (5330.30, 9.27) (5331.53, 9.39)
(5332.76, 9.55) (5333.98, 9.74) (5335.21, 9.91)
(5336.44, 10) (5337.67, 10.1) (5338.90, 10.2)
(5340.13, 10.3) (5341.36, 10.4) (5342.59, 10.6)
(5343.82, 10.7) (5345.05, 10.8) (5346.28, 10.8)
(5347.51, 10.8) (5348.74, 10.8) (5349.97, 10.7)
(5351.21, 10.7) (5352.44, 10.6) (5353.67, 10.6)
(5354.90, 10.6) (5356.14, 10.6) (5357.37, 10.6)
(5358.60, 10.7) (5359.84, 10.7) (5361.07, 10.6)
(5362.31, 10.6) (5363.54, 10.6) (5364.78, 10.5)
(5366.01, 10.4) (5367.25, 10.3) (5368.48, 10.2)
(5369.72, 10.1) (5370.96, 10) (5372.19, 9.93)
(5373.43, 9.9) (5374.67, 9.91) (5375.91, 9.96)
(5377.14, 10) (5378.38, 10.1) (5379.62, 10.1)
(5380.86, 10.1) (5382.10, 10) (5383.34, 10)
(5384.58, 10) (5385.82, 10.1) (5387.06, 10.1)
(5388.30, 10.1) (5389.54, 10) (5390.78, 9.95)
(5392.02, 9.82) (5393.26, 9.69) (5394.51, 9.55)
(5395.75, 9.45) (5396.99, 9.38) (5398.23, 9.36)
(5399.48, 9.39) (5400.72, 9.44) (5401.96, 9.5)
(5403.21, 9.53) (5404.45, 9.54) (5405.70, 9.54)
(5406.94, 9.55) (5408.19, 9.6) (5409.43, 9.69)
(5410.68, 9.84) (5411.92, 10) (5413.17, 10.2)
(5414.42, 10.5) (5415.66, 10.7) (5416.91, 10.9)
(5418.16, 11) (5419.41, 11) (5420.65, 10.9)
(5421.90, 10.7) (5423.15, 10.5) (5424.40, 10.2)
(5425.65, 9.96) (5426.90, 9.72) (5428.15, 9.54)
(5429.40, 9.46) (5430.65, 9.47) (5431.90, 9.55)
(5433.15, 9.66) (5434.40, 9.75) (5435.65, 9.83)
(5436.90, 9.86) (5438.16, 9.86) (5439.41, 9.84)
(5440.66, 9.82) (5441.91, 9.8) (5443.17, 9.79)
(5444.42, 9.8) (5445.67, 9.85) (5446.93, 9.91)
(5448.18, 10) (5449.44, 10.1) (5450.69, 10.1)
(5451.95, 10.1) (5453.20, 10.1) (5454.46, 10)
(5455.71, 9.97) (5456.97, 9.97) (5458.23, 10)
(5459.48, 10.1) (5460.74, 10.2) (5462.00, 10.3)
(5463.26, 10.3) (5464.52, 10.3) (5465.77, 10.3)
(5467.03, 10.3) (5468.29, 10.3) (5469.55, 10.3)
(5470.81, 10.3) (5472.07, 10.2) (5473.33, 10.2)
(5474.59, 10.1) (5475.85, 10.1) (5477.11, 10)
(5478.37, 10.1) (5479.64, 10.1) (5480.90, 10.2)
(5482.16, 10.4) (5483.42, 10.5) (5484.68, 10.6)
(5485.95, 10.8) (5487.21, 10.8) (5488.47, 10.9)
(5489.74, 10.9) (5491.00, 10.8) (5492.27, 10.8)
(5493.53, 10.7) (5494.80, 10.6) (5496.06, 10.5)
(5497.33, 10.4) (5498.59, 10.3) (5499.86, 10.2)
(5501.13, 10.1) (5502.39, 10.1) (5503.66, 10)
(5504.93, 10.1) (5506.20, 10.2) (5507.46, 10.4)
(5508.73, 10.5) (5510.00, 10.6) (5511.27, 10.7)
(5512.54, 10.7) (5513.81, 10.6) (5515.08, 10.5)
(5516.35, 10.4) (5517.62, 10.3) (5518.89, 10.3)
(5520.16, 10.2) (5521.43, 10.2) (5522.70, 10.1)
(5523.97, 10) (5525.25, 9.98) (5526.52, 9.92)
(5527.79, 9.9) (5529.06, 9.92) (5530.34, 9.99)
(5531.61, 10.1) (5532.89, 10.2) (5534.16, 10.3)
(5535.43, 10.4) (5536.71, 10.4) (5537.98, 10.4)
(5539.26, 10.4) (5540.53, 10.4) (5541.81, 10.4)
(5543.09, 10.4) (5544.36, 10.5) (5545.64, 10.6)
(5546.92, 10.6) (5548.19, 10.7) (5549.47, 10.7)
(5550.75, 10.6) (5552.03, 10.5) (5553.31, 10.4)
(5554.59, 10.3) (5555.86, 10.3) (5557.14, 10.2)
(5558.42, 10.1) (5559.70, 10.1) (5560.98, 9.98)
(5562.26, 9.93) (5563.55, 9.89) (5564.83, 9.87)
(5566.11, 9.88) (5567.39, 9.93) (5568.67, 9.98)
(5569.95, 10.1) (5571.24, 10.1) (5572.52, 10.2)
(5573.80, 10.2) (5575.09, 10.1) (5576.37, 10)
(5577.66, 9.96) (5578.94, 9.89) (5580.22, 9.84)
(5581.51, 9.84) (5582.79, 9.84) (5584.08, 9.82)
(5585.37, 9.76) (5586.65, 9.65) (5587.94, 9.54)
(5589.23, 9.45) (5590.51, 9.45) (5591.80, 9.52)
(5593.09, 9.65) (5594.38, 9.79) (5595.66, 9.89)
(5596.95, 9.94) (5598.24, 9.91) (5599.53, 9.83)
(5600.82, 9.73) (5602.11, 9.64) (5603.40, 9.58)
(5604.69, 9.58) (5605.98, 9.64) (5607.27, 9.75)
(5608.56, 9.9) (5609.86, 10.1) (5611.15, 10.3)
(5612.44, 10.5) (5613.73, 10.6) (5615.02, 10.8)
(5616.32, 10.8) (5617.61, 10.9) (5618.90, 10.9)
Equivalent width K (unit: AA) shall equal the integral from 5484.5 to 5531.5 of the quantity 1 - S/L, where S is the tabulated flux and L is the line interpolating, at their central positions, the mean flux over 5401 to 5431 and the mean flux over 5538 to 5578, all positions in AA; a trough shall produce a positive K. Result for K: -0.9 AA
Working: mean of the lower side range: 10.1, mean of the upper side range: 10.2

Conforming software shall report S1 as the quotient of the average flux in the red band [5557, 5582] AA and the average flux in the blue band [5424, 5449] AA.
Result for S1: 1.0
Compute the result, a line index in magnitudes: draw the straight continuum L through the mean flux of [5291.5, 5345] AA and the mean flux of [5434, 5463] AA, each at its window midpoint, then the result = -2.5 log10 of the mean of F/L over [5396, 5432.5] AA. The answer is 0.01 mag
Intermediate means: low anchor 10.3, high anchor 9.96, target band 9.95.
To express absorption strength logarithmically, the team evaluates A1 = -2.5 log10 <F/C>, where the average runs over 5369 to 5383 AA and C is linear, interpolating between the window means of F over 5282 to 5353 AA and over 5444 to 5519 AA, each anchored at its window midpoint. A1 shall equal 0.03 mag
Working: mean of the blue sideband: 10.3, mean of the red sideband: 10.3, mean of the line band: 10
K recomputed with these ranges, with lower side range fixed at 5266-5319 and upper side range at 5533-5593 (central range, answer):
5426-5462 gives 1.10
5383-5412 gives 1.44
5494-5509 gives -0.20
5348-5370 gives -0.70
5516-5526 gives -0.04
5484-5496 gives -0.70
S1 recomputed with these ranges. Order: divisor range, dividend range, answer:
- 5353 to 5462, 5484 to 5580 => 1.03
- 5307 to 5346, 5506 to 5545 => 1.01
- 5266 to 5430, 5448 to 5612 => 1.00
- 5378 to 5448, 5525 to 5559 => 1.04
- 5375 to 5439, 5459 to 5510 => 1.04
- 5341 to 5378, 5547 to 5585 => 0.97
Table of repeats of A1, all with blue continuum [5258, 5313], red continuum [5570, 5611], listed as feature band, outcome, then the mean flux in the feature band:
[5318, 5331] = 0.04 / 9.77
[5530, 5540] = -0.04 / 10.3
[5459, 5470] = -0.03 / 10.3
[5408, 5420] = -0.04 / 10.4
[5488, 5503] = -0.06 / 10.5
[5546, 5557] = -0.07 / 10.5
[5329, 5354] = -0.02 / 10.3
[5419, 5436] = 0.00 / 10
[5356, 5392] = -0.02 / 10.2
